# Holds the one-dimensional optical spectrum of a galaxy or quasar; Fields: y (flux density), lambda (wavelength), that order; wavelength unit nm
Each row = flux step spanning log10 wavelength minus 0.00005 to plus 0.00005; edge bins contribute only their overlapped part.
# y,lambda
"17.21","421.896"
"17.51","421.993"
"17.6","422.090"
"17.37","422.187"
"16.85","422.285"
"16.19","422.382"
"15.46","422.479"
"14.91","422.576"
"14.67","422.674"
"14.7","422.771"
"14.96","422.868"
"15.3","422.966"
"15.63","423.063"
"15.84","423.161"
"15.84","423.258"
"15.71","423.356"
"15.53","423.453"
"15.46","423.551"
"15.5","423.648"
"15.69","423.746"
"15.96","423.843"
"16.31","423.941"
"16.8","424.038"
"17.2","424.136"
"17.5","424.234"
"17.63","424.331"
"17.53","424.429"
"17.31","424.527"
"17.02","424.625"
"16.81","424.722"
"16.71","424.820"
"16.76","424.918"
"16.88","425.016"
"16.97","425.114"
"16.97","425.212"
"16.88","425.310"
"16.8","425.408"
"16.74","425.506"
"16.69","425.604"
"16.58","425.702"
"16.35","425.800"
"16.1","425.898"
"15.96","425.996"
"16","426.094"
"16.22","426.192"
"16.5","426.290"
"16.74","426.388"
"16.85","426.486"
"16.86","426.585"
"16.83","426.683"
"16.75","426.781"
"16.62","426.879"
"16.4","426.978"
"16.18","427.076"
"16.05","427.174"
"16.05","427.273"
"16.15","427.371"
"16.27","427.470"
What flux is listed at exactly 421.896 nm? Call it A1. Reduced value 17.21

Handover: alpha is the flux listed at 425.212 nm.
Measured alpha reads 16.97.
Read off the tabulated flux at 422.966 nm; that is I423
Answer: 15.3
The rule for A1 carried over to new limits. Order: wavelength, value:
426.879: 16.62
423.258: 15.84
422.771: 14.7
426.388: 16.74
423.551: 15.46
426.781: 16.75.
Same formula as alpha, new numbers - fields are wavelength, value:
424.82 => 16.71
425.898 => 16.1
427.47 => 16.27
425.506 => 16.74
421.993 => 17.51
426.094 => 16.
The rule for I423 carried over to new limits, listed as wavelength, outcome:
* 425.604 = 16.69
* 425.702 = 16.58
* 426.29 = 16.5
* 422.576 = 14.91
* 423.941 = 16.31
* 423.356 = 15.71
